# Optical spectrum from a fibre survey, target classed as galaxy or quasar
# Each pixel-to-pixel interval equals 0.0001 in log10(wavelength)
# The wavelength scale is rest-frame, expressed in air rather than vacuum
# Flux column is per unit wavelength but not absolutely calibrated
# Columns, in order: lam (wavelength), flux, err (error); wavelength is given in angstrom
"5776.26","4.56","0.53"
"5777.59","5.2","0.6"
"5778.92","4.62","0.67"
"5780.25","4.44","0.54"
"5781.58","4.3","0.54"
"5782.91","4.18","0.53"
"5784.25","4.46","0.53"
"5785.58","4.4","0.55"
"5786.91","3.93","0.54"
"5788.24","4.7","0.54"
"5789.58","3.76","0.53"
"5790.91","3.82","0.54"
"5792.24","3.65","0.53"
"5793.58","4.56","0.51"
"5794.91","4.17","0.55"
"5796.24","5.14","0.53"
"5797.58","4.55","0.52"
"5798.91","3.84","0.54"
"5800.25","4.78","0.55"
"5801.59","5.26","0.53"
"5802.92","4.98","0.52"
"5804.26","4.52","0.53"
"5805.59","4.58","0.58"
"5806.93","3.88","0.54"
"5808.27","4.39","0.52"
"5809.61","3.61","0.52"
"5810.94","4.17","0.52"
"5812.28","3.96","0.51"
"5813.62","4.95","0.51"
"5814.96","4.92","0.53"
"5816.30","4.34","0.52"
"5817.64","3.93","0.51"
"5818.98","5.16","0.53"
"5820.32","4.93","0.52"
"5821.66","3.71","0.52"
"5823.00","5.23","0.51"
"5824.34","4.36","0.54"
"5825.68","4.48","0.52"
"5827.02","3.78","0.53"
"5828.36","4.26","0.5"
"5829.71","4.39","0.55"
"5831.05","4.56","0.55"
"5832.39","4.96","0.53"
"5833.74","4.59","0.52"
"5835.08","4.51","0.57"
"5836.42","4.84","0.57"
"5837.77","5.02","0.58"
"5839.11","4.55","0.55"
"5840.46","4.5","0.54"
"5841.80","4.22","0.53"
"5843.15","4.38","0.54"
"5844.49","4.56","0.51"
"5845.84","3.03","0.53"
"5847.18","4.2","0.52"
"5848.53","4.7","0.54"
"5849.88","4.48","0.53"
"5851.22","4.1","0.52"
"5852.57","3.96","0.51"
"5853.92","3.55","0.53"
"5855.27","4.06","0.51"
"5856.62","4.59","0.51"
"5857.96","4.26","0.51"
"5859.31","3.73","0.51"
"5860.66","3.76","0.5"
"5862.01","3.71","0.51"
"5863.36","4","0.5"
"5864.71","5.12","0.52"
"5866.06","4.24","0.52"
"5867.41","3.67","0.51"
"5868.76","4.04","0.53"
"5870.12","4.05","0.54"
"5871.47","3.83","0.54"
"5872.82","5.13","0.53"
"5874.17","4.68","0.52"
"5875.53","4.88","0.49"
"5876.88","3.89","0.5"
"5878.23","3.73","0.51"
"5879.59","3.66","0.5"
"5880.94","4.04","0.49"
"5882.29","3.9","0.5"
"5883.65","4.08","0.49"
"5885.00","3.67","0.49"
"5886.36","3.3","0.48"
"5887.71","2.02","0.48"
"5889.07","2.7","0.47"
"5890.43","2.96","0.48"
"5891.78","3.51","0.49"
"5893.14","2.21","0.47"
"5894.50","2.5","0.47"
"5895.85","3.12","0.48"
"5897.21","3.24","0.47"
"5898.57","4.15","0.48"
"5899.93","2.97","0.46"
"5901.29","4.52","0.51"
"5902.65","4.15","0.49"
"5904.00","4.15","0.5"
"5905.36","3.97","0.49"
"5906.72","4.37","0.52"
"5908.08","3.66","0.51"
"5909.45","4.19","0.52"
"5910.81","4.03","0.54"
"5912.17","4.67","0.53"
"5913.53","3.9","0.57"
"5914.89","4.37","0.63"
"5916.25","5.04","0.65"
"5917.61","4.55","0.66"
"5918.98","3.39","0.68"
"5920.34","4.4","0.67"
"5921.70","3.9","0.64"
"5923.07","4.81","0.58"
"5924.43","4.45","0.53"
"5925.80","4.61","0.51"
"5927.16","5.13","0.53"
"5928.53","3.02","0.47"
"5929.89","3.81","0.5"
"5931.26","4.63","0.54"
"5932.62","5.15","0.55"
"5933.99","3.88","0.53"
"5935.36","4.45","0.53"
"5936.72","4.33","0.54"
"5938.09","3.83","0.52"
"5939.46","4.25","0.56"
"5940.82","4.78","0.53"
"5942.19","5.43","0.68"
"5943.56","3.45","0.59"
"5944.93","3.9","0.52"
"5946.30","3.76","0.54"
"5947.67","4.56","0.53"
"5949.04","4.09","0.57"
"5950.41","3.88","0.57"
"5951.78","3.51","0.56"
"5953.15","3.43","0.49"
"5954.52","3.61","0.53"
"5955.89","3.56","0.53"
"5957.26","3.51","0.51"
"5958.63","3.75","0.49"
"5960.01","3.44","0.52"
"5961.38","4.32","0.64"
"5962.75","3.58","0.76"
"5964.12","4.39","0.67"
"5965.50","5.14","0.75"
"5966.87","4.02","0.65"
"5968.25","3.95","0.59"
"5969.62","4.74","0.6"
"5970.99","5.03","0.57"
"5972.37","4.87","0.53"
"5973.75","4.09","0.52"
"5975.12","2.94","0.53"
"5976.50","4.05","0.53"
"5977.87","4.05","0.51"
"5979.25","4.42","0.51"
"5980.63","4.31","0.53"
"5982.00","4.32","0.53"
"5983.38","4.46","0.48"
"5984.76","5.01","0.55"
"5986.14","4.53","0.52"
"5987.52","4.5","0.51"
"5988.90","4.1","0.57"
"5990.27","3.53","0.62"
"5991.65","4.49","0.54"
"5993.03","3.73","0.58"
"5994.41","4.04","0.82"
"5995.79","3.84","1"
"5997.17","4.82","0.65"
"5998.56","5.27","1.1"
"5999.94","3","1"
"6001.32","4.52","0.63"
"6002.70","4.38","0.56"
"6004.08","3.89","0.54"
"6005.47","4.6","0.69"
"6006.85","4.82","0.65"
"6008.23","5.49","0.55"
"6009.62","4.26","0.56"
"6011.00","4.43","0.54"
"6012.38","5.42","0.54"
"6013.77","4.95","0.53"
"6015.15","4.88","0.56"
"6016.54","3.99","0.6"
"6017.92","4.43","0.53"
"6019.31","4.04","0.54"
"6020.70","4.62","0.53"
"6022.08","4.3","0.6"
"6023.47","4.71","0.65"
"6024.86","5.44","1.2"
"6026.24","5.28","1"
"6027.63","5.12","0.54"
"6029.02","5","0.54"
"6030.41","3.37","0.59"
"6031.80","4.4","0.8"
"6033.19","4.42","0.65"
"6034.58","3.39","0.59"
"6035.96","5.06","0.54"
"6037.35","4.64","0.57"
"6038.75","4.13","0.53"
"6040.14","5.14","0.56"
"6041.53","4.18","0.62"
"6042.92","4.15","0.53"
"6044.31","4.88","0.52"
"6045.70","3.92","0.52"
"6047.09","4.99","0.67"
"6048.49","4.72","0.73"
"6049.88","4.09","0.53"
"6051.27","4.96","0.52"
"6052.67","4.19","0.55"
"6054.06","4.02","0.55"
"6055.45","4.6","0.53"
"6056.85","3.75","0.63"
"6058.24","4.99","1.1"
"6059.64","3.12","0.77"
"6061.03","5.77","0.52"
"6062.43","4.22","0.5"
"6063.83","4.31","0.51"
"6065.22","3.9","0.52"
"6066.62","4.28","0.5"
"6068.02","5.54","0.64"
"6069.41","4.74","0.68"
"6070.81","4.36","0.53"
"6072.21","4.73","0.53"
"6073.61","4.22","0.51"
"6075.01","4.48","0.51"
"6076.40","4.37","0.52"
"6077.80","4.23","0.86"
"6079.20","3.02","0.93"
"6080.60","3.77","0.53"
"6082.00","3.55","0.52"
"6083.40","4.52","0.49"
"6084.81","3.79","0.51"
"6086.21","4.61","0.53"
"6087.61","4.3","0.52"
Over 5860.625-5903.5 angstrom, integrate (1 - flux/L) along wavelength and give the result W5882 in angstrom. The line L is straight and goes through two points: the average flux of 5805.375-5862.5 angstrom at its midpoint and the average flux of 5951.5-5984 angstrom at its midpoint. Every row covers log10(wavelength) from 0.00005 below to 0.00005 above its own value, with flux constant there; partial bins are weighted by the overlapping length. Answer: 5.1 angstrom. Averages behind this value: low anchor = 4.32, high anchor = 4.07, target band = 3.73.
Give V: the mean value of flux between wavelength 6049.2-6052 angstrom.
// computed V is 4.52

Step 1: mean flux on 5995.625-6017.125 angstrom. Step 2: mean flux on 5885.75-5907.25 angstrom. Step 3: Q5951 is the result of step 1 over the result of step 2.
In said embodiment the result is 1.36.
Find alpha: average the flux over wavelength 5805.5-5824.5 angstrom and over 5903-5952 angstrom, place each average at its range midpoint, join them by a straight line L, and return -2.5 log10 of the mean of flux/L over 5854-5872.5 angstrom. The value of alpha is 0.06 mag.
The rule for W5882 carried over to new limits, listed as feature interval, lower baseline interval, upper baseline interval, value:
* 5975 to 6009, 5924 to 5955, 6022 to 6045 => 0.69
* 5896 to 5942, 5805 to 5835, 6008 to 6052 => 2.94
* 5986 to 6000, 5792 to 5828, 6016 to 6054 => 0.87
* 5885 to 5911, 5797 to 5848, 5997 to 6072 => 5.91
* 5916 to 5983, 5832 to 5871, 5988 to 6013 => 2.43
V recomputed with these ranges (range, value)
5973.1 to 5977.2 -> 3.7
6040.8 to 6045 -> 4.41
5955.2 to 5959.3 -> 3.61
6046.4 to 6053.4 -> 4.58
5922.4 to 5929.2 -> 4.4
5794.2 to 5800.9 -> 4.5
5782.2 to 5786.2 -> 4.34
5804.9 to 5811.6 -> 4.13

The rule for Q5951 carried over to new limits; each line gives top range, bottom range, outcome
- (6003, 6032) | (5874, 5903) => 1.32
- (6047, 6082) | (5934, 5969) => 1.08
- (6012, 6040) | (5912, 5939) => 1.06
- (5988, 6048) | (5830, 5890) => 1.08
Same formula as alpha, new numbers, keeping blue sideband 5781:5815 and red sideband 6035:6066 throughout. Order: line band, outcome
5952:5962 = 0.20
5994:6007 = 0.03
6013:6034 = -0.04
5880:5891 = 0.29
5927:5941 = 0.04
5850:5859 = 0.07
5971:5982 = 0.06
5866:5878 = 0.03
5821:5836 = -0.02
